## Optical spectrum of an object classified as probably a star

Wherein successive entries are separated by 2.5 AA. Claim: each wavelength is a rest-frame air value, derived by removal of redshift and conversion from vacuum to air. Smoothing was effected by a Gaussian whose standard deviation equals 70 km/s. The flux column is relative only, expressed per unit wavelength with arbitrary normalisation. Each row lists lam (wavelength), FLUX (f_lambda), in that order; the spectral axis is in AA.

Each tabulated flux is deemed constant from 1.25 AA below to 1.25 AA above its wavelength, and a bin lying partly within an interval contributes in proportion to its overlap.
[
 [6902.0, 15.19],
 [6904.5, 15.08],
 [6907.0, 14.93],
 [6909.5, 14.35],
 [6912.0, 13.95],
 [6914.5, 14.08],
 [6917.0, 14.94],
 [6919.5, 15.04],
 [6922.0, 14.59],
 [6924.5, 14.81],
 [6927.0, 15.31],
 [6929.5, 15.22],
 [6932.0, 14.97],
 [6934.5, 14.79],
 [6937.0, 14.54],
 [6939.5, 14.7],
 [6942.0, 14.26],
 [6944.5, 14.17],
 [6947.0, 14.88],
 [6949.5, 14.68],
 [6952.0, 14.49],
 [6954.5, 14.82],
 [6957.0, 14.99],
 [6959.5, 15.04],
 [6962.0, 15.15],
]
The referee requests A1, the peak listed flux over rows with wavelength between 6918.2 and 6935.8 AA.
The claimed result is 15.31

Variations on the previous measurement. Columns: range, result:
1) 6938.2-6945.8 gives 14.7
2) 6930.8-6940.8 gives 14.97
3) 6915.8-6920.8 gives 15.04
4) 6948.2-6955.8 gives 14.82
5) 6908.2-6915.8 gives 14.35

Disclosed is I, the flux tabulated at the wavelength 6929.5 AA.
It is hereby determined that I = 15.22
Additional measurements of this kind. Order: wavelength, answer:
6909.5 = 14.35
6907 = 14.93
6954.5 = 14.82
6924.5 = 14.81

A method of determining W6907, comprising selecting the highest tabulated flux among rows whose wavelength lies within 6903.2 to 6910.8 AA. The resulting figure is 15.08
